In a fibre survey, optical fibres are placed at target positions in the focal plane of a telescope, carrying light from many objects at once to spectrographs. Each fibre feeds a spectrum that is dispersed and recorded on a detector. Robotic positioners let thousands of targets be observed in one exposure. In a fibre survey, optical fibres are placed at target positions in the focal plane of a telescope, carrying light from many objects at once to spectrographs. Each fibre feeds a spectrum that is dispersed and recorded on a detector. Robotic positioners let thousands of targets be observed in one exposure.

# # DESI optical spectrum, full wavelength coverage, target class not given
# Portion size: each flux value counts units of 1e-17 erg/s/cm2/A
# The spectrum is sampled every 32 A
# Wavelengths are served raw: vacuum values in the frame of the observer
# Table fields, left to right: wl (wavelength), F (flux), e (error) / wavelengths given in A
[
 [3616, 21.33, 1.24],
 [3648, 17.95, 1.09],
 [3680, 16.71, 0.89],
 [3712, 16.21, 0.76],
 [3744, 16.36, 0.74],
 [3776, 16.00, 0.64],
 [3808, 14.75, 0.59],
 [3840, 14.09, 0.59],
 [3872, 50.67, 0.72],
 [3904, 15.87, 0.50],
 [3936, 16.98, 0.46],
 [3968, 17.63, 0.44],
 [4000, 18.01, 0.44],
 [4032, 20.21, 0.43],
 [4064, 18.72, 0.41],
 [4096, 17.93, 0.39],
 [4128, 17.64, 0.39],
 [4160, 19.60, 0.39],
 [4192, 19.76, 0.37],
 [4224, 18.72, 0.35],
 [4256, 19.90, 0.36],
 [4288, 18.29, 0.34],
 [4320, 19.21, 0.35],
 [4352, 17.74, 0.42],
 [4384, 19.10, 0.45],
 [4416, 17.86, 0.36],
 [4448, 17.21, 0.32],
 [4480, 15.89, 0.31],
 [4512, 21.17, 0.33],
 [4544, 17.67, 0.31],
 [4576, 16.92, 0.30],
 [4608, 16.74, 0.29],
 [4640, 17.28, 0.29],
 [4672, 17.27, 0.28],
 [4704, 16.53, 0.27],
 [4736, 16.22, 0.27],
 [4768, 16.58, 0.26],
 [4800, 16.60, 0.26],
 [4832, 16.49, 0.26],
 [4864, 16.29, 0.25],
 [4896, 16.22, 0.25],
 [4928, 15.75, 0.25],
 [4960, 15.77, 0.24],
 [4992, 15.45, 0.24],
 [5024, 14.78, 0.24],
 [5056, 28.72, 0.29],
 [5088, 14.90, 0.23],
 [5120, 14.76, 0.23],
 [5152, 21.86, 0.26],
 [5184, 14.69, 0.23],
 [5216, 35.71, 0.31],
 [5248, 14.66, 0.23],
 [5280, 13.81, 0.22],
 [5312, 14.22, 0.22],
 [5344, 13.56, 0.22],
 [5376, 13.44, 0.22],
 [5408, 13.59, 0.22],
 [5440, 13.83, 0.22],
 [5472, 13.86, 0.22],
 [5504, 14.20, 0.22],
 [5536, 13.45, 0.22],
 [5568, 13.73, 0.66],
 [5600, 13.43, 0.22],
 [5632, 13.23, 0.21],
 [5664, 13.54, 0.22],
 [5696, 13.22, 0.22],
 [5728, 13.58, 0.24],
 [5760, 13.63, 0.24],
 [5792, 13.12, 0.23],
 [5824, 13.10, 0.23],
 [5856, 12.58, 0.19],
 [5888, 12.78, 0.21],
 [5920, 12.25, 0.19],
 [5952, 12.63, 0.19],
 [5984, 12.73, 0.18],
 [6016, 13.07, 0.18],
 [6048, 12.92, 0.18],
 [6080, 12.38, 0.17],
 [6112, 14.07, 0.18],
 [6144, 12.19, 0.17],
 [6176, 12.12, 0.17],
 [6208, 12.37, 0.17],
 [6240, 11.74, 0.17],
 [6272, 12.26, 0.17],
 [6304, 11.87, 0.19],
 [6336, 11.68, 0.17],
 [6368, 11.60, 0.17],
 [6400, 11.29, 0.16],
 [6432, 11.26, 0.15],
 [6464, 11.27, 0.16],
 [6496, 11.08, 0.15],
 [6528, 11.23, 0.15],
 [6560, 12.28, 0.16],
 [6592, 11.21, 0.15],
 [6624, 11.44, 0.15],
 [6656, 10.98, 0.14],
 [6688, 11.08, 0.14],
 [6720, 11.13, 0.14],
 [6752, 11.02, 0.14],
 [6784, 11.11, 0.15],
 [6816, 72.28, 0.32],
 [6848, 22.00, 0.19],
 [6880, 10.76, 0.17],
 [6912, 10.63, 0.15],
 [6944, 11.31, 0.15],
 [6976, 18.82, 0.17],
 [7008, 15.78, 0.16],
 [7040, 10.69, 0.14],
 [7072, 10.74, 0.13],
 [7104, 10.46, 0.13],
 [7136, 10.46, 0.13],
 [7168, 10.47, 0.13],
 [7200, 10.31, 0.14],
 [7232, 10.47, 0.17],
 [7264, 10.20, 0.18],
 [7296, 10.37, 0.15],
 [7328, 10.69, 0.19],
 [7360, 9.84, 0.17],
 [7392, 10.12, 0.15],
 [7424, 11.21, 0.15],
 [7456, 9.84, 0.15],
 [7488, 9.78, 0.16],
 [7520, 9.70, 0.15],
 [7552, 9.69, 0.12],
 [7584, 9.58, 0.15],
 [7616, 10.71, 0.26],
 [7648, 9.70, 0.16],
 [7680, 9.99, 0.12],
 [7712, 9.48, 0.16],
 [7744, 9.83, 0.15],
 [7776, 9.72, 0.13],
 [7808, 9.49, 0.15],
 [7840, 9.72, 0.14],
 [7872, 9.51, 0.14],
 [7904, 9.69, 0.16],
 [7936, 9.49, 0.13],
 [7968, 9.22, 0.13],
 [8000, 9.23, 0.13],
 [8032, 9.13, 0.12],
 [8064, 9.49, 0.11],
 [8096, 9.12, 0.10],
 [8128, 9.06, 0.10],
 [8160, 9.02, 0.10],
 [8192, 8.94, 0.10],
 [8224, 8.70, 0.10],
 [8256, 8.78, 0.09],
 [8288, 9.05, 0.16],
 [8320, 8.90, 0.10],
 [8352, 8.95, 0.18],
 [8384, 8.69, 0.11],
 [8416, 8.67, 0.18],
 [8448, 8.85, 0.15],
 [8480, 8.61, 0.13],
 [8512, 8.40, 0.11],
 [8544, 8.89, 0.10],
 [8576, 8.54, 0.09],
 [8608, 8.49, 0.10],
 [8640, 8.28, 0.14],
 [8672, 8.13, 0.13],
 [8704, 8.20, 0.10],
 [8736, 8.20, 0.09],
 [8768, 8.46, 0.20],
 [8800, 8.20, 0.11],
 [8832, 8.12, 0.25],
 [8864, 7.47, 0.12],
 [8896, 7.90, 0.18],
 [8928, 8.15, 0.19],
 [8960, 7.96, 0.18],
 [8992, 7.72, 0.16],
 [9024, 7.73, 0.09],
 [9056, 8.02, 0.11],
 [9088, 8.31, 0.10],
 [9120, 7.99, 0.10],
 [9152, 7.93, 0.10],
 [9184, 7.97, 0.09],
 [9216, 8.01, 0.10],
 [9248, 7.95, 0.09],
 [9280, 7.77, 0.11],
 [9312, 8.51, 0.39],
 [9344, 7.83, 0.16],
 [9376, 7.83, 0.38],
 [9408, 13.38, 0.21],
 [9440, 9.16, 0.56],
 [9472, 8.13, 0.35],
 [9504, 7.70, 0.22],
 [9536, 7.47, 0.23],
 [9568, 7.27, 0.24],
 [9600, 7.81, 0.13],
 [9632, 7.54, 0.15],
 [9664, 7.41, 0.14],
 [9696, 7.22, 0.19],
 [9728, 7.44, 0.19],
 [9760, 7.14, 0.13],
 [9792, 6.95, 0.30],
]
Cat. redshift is 0.04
